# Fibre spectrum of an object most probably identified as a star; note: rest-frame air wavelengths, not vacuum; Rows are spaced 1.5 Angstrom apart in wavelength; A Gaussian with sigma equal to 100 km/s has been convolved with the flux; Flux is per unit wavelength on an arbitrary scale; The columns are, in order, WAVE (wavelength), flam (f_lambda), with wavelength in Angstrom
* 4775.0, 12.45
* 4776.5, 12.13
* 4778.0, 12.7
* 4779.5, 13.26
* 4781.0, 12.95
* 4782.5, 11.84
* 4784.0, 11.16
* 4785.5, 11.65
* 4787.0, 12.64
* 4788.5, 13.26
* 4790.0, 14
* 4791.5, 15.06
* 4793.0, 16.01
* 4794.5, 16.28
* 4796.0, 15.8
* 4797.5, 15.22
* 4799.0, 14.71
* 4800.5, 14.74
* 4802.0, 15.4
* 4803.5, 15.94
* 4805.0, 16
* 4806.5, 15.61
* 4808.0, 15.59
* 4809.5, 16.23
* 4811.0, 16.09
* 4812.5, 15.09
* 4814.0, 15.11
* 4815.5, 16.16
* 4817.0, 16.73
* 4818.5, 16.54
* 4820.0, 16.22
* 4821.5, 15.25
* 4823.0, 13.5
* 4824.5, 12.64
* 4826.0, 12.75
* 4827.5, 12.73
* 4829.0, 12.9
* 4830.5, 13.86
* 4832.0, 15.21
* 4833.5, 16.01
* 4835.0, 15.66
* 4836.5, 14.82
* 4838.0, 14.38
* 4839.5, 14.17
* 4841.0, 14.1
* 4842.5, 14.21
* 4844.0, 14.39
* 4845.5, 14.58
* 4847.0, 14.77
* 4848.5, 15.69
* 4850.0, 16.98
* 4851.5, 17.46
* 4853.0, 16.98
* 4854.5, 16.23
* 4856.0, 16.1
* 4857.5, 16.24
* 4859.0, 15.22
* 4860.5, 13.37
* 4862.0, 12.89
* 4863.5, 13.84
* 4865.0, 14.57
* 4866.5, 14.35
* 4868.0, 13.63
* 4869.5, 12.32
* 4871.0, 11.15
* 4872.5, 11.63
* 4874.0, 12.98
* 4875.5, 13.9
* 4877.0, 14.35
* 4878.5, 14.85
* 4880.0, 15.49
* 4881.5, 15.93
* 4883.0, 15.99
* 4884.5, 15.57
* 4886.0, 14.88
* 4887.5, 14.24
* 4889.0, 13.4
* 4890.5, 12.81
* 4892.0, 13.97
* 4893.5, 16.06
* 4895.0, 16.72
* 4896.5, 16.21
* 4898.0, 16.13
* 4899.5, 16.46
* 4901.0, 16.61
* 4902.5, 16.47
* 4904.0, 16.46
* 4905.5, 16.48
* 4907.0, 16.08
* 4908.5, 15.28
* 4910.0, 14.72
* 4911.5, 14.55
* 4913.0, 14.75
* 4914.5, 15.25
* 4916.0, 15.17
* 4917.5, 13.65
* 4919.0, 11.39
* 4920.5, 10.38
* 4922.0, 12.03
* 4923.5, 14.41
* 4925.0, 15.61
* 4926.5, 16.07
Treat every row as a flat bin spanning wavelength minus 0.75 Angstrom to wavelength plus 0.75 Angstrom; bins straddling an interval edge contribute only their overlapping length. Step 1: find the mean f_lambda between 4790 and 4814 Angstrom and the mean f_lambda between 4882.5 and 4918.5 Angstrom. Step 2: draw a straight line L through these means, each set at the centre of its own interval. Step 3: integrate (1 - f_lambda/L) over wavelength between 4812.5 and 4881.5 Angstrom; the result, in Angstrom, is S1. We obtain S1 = 3.6 Angstrom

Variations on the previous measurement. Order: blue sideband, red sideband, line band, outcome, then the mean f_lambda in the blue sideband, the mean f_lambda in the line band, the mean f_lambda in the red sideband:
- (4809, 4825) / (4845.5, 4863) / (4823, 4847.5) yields 2.1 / 15.4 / 14.2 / 15.6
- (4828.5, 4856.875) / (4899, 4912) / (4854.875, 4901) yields 3.1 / 15.2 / 14.6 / 15.9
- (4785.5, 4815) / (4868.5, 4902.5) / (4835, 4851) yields 0.0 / 15.1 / 14.9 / 14.7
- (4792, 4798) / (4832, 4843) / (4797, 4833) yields 0.8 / 15.8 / 15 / 14.8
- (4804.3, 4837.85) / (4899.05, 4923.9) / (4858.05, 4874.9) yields 1.8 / 15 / 13.3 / 14.7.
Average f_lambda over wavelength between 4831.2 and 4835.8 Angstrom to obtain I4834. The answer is 15.6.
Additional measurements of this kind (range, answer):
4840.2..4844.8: 14.2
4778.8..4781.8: 13.1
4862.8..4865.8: 14.2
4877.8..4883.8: 15.6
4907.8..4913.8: 14.8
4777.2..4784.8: 12.4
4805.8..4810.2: 15.8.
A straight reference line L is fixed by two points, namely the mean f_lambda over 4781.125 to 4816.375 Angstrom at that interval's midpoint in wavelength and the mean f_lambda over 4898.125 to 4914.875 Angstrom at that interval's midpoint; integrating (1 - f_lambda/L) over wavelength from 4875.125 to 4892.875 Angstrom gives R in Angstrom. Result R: 1.0 Angstrom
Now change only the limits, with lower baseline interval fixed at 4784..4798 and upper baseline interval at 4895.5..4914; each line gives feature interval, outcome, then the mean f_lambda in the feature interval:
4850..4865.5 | -0.20 Angstrom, 15.4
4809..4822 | -1.20 Angstrom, 15.9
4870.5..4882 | 1.24 Angstrom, 13.8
